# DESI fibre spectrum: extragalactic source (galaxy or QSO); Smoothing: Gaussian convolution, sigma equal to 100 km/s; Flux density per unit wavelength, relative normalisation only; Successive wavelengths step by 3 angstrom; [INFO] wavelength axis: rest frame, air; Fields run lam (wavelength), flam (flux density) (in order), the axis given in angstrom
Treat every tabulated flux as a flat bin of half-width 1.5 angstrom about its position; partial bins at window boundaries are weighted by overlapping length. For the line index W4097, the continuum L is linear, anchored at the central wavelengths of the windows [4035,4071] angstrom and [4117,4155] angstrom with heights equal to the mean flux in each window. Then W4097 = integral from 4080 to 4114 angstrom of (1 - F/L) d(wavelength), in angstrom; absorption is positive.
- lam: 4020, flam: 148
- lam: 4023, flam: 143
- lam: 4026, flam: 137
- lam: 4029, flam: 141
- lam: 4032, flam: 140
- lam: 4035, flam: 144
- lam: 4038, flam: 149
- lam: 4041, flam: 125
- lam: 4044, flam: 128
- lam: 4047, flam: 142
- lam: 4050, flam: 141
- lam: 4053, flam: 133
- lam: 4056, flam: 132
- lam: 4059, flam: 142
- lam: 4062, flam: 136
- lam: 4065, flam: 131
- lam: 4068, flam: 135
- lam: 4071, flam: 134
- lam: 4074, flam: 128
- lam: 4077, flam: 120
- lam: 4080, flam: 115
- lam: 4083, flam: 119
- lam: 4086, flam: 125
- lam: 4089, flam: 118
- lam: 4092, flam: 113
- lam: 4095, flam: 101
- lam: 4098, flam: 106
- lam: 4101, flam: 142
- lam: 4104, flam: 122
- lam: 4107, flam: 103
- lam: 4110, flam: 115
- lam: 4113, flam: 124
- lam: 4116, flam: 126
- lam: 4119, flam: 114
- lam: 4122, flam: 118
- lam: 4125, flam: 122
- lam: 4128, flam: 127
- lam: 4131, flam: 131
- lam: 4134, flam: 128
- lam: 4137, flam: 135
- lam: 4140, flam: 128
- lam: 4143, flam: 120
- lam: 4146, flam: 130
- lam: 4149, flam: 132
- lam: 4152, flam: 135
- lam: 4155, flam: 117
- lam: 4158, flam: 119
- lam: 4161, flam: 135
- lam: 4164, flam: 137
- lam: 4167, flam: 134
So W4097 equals 3.6 angstrom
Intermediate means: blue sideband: 136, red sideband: 126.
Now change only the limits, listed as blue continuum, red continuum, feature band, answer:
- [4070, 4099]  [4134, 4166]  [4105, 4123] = 0.9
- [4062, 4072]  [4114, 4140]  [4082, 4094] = 1.2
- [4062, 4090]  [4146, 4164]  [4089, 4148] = 2.8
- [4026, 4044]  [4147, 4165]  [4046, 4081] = 1.0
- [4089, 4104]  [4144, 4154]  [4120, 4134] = 0.0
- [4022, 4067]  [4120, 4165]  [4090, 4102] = 1.6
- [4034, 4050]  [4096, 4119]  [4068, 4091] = 0.7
